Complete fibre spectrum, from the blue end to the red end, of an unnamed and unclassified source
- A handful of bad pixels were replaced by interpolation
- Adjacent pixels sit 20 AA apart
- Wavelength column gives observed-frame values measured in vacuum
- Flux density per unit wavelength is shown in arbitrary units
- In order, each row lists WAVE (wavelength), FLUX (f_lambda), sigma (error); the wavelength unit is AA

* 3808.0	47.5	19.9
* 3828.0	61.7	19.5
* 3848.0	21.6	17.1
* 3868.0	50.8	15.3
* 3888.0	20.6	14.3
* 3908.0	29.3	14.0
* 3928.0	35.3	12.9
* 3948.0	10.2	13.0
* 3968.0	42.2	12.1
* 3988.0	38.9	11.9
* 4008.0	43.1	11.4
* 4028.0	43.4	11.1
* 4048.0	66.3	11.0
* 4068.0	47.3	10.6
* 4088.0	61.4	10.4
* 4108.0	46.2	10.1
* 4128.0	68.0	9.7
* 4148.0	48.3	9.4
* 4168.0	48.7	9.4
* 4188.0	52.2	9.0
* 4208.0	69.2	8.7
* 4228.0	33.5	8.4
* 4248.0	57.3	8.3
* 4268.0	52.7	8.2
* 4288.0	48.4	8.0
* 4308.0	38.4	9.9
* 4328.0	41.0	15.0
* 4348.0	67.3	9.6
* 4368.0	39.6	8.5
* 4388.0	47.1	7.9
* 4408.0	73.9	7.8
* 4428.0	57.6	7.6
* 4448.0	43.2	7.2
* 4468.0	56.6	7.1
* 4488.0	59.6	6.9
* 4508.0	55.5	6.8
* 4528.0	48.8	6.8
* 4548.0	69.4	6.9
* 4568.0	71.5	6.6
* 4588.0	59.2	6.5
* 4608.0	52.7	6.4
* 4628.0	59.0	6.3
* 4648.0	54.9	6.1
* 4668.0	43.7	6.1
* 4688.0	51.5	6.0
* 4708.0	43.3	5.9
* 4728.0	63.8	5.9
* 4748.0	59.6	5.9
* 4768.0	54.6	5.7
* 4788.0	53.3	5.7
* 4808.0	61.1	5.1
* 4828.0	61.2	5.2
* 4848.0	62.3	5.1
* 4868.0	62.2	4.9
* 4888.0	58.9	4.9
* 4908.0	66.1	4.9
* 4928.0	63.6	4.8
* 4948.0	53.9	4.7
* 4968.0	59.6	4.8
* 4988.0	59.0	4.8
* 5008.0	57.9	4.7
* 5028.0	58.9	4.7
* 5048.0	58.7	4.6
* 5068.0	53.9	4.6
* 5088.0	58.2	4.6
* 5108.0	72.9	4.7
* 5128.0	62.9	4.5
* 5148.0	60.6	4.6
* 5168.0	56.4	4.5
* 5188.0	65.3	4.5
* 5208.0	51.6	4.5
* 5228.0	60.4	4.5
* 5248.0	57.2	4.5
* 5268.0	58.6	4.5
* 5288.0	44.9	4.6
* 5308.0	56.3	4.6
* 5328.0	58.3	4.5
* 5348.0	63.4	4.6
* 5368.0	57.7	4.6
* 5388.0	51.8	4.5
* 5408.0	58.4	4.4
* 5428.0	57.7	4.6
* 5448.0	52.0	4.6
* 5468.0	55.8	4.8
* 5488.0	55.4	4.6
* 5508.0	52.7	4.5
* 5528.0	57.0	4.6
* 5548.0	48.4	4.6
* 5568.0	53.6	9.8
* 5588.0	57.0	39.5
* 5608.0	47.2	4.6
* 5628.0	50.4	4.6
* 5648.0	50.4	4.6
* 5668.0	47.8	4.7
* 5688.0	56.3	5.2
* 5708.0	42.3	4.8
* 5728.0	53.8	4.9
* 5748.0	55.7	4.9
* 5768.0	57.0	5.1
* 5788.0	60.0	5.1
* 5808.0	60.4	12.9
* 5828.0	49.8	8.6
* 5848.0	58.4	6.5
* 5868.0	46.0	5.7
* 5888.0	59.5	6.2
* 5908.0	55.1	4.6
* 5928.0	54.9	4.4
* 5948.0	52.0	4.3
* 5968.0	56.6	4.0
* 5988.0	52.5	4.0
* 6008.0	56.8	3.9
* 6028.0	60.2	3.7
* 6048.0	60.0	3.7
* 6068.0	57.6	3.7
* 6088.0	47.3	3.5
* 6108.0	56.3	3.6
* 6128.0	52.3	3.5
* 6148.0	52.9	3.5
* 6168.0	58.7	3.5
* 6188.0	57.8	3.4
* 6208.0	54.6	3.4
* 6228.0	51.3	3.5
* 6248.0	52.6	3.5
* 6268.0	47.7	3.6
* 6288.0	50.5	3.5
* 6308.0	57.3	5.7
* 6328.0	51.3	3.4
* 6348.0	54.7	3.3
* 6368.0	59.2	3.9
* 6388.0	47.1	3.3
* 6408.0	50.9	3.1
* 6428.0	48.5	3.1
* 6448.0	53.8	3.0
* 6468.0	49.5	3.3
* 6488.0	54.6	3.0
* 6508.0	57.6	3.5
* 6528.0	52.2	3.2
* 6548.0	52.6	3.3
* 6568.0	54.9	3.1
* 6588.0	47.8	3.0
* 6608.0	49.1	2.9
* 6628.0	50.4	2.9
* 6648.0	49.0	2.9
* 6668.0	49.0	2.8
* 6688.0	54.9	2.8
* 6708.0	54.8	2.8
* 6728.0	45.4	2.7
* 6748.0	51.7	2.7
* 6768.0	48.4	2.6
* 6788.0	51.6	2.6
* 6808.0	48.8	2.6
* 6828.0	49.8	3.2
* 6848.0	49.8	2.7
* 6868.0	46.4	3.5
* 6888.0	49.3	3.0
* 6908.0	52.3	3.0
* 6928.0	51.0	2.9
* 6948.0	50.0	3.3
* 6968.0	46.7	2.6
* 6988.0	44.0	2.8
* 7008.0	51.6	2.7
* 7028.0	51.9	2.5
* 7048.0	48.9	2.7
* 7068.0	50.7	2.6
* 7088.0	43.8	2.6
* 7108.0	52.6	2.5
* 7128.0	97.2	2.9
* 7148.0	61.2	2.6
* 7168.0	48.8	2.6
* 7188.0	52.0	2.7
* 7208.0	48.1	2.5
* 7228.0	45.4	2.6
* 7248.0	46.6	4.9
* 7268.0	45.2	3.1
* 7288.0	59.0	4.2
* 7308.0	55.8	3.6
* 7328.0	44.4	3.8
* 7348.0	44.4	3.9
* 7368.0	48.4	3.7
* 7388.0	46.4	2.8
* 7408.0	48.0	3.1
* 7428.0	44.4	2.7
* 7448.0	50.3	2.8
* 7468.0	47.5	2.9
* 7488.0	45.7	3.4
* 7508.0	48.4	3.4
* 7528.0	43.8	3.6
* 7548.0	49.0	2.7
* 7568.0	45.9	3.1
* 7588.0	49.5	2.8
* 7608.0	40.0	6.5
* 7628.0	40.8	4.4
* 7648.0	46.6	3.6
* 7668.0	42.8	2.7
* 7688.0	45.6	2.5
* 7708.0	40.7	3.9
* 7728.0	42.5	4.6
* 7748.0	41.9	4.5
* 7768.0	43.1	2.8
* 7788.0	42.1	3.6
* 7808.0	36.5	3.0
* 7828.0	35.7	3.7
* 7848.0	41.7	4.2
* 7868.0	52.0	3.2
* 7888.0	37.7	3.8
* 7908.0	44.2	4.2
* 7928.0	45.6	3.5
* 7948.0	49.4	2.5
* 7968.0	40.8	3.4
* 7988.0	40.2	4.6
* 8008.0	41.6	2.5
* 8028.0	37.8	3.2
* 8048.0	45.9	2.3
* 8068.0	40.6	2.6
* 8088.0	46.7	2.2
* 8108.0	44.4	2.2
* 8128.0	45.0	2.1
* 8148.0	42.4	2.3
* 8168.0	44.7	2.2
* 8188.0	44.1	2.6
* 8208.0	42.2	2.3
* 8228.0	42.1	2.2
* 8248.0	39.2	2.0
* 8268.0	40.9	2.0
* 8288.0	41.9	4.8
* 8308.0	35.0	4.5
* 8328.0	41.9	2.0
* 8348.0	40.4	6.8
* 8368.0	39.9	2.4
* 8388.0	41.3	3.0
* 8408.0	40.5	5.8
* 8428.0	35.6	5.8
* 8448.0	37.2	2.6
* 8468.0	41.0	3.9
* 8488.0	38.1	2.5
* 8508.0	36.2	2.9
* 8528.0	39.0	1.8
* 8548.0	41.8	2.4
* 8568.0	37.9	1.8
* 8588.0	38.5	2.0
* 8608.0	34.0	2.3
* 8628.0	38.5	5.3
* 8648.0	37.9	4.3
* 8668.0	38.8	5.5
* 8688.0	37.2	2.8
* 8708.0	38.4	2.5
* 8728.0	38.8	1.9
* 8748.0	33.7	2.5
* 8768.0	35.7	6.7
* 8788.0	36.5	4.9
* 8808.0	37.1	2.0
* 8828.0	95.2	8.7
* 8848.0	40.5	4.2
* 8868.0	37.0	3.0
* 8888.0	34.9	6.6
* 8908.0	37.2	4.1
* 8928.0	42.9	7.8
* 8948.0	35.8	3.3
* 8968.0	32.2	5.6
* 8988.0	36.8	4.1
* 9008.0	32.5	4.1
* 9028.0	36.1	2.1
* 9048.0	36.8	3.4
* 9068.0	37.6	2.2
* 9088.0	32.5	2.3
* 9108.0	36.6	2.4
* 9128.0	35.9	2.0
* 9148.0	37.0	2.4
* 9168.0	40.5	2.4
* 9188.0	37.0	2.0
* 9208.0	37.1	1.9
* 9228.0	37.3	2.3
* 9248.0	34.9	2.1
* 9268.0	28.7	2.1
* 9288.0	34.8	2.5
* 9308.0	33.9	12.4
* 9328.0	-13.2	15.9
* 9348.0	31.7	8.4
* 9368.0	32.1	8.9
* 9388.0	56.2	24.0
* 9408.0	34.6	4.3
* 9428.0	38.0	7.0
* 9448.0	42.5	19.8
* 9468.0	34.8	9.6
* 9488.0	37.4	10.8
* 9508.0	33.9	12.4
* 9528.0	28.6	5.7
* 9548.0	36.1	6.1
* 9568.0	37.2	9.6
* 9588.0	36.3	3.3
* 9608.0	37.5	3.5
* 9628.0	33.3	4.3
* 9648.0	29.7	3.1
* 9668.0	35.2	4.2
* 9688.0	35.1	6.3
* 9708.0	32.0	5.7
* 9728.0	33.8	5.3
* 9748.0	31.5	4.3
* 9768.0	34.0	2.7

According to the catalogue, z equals 0.085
